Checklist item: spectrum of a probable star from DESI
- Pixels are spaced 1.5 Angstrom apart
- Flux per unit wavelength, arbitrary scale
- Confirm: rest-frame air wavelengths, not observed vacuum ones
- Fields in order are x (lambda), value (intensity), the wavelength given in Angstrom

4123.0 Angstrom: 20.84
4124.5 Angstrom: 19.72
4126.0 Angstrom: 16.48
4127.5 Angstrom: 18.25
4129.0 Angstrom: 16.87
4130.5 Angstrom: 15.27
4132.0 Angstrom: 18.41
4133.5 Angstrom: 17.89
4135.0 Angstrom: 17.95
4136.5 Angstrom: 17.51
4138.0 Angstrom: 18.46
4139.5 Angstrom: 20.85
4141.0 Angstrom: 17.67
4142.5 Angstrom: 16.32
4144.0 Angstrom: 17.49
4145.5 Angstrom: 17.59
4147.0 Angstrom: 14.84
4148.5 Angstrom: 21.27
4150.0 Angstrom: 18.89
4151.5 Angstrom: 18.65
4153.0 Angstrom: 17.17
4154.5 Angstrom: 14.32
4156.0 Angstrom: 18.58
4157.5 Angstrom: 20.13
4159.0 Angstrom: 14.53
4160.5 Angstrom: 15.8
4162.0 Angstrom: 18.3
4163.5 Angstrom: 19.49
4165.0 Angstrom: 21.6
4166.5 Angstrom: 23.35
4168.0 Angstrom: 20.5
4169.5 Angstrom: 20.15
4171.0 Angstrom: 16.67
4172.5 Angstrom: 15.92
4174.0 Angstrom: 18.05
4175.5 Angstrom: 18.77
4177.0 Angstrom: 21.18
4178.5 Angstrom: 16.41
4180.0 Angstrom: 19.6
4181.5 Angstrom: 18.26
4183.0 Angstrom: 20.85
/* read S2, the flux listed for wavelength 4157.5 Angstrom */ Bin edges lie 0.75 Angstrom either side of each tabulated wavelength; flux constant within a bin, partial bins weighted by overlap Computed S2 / 20.13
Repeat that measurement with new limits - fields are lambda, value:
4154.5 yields 14.32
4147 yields 14.84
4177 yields 21.18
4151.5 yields 18.65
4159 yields 14.53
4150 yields 18.89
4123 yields 20.84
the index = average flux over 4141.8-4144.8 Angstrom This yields 16.9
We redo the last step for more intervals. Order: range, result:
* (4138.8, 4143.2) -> 18.3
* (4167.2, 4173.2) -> 18.4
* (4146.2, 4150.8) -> 18.3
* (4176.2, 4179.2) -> 18.8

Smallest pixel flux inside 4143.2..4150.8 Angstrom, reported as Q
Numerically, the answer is 14.84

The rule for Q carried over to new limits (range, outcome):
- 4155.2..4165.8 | 14.53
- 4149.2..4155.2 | 14.32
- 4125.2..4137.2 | 15.27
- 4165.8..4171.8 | 16.67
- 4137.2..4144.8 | 16.32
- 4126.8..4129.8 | 16.87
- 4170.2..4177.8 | 15.92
